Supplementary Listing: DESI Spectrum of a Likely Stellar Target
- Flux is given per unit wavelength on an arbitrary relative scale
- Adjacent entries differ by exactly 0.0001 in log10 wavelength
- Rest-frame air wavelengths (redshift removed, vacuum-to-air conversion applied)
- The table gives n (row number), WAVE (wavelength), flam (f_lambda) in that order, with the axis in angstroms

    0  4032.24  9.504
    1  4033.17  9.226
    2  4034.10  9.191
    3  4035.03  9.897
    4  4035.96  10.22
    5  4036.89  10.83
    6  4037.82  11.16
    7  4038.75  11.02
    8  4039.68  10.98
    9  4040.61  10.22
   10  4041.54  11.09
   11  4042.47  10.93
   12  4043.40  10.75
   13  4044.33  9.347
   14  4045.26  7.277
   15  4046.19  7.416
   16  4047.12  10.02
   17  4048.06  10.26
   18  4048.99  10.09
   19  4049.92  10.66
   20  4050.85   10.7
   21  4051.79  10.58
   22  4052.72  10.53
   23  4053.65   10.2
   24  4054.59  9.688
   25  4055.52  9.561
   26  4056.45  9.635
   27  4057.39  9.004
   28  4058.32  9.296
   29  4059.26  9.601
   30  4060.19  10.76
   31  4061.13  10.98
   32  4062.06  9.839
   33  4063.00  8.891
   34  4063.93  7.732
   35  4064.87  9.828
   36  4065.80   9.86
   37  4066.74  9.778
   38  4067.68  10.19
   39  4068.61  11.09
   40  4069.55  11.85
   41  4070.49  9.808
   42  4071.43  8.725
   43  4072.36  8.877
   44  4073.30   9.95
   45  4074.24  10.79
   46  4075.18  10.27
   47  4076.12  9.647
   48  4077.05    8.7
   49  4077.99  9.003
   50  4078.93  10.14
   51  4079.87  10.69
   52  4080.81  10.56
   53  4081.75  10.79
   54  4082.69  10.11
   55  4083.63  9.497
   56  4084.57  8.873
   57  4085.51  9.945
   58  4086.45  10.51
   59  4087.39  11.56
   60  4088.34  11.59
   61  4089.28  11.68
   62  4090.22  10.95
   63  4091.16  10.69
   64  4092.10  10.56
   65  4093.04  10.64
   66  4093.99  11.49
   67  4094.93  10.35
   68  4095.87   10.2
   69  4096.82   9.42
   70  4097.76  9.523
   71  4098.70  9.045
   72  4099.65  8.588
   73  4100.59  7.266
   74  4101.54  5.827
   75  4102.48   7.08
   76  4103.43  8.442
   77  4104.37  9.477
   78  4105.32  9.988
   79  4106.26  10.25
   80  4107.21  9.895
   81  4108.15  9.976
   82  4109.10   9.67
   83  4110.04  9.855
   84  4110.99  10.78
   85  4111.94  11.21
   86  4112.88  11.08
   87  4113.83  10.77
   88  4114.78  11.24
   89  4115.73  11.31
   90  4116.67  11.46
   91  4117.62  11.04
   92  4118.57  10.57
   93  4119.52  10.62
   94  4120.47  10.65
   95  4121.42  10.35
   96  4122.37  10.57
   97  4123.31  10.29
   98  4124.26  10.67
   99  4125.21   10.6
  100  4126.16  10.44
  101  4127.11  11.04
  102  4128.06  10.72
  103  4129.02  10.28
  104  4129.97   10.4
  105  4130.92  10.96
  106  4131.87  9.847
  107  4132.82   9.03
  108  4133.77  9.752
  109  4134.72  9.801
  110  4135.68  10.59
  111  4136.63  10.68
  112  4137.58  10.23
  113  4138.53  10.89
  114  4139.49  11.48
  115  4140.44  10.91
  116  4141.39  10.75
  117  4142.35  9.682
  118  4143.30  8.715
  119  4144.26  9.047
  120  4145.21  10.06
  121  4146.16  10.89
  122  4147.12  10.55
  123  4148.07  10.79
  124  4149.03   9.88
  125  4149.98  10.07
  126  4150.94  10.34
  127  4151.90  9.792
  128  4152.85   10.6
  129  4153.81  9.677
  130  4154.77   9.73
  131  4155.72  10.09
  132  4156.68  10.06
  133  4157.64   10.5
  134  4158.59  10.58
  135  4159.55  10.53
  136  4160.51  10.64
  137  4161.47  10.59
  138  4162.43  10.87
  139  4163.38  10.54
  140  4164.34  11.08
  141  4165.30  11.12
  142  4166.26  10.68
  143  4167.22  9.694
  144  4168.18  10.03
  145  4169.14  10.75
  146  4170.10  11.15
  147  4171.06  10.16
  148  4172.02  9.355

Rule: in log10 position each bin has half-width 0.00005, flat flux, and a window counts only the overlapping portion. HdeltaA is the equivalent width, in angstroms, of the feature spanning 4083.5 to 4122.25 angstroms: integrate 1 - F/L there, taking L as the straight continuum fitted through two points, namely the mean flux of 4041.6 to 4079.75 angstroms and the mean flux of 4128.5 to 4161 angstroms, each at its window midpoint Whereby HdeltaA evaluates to -0.3 angstroms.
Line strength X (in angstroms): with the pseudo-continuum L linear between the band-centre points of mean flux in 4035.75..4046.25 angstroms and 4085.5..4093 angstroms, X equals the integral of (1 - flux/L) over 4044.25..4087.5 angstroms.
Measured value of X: 3.1 angstroms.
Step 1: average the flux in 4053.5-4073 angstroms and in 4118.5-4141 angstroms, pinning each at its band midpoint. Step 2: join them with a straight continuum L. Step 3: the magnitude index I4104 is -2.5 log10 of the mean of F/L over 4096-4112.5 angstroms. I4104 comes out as 0.11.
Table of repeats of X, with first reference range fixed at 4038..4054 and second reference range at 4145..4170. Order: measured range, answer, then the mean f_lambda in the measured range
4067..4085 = 0.42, 9.98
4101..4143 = 0.32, 10.2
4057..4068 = 0.58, 9.64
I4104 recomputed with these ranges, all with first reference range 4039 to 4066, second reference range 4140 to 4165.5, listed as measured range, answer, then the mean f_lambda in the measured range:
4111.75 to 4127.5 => -0.069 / 10.8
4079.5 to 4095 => -0.064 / 10.6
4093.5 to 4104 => 0.140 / 8.84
